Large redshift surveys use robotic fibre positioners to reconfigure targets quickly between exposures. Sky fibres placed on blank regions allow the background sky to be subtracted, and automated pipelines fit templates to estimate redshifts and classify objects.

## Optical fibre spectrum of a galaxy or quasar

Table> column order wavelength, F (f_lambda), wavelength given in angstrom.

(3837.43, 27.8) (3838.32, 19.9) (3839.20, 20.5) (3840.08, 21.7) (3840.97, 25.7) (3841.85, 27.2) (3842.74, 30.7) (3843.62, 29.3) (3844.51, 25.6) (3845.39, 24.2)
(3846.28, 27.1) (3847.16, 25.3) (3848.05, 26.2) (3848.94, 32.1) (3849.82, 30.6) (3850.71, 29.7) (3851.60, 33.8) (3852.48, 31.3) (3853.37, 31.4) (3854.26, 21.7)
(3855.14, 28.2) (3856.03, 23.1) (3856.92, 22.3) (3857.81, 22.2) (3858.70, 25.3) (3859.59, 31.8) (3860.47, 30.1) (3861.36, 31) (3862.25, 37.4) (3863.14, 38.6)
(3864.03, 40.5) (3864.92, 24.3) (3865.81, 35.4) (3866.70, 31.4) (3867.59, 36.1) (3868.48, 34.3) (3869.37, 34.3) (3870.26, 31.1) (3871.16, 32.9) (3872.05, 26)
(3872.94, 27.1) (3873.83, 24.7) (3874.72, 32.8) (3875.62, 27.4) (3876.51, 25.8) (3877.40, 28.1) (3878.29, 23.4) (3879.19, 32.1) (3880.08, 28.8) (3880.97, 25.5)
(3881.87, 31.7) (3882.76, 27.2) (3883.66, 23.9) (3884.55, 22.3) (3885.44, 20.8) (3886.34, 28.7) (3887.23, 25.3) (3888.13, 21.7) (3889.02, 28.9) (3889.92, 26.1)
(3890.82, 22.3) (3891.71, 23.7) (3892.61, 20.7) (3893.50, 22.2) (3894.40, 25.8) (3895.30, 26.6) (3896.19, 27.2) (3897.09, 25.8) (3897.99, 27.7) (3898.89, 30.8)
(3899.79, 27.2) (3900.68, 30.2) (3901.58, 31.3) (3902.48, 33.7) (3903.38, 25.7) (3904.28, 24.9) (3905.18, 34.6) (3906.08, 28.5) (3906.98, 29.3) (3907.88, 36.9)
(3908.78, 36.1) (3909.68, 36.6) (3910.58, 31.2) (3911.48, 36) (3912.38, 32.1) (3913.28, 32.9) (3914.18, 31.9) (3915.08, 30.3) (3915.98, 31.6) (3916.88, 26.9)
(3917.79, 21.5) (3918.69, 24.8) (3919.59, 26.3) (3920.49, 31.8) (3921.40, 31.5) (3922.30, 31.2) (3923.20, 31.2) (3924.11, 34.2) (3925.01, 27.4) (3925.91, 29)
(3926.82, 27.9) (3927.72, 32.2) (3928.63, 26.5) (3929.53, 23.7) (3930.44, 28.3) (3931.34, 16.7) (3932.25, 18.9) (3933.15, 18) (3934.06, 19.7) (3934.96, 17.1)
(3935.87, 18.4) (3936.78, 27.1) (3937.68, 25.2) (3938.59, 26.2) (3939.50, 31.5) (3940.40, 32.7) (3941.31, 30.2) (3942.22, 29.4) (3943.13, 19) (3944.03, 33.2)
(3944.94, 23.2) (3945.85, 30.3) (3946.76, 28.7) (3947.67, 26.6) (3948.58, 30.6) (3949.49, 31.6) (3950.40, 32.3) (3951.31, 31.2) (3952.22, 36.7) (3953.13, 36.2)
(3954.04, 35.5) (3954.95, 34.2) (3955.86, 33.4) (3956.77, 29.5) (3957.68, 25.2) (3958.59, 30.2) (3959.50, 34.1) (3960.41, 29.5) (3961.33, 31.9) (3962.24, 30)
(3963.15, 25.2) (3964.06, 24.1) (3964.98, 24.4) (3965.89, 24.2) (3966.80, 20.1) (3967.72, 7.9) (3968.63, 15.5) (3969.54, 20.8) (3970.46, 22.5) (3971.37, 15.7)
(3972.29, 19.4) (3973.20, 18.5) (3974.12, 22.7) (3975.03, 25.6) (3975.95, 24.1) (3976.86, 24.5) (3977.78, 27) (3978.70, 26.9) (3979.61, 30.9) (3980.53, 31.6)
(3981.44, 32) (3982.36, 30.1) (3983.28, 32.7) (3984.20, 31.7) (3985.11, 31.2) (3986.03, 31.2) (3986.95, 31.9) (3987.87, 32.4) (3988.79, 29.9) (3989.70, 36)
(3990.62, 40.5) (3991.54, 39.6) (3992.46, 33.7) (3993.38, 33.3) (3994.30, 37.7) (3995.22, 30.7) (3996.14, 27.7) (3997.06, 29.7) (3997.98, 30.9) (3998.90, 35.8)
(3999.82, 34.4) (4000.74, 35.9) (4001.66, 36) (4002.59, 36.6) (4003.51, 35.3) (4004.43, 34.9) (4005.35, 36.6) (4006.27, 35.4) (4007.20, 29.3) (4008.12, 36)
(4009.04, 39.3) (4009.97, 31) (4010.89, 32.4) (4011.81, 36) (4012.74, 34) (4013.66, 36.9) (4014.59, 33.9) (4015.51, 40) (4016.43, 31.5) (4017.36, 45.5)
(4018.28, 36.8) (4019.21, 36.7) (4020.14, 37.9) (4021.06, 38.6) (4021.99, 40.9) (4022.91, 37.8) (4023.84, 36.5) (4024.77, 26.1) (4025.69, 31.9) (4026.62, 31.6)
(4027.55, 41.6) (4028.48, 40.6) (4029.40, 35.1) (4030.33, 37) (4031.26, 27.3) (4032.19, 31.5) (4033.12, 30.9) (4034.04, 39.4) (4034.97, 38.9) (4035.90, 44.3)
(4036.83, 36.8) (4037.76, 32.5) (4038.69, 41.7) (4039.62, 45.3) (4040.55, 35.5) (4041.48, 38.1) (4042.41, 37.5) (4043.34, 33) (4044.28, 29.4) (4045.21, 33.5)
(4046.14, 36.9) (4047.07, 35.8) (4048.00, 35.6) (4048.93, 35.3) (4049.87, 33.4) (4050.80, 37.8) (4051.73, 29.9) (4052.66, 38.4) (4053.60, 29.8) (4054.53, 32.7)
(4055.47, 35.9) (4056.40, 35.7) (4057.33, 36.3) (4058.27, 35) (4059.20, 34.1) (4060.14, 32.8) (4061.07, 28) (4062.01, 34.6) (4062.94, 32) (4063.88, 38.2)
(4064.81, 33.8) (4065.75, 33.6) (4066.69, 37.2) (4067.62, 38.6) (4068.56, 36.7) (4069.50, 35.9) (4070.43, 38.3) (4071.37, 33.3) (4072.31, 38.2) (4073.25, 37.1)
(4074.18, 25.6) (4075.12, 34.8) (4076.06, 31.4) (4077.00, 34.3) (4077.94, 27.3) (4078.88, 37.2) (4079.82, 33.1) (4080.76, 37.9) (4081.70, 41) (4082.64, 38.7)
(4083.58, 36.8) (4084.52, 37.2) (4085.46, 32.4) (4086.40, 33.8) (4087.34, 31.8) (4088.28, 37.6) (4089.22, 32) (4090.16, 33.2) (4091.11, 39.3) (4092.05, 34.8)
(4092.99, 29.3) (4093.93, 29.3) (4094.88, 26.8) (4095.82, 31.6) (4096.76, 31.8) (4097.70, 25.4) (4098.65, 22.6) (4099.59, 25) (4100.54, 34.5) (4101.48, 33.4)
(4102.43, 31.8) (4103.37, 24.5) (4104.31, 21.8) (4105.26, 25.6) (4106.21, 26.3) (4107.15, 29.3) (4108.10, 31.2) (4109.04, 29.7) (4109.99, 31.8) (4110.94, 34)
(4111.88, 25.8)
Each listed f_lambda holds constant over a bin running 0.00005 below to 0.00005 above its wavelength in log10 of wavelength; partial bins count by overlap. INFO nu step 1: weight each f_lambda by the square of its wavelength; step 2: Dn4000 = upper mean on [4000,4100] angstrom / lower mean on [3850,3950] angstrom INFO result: 1.3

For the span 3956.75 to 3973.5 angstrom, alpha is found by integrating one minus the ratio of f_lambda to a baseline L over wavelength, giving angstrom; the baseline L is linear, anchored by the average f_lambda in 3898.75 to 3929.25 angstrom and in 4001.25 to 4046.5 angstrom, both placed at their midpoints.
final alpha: 4.79 angstrom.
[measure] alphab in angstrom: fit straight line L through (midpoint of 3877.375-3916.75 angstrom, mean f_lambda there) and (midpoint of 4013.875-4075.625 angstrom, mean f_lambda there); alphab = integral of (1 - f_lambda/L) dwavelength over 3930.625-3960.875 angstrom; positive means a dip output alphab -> 2.8 angstrom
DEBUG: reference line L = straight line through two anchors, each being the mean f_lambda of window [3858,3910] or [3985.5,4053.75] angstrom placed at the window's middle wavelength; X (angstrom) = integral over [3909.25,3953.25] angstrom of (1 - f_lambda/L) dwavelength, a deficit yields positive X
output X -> 4.0 angstrom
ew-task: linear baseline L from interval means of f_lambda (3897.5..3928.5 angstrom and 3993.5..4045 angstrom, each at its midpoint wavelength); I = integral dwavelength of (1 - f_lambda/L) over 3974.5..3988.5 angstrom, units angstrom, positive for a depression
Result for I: 1.7 angstrom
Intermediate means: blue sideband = 30.4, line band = 29.6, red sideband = 35.5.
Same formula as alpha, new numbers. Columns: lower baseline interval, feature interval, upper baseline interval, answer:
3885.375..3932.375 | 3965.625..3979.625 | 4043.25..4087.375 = 4.3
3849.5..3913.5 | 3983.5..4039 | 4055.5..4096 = -4.3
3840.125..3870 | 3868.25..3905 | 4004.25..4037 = 4.2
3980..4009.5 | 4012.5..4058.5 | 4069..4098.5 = -3.0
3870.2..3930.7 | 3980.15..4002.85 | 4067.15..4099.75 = -1.7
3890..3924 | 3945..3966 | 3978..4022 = 1.1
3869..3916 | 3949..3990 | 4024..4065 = 5.1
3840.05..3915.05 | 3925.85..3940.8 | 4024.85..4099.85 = 2.9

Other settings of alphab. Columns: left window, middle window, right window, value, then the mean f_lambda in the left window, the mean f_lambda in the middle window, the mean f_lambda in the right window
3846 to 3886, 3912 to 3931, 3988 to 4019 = 1.4 angstrom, 29.1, 29.1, 34.9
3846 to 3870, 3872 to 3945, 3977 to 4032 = 9.5 angstrom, 30.2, 27.5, 34.2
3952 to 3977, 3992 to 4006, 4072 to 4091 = -2.8 angstrom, 25.7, 34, 34.6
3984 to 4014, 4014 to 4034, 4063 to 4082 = -0.8 angstrom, 34.1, 35.8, 35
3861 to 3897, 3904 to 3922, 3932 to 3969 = -2.0 angstrom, 28.3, 30.8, 27.1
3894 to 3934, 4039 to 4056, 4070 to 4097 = -1.2 angstrom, 28.8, 35.3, 34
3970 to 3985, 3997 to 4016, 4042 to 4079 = -3.9 angstrom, 26.1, 34.9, 34.3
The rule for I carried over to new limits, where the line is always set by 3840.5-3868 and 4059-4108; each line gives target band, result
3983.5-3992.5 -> -0.72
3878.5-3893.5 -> 2.18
